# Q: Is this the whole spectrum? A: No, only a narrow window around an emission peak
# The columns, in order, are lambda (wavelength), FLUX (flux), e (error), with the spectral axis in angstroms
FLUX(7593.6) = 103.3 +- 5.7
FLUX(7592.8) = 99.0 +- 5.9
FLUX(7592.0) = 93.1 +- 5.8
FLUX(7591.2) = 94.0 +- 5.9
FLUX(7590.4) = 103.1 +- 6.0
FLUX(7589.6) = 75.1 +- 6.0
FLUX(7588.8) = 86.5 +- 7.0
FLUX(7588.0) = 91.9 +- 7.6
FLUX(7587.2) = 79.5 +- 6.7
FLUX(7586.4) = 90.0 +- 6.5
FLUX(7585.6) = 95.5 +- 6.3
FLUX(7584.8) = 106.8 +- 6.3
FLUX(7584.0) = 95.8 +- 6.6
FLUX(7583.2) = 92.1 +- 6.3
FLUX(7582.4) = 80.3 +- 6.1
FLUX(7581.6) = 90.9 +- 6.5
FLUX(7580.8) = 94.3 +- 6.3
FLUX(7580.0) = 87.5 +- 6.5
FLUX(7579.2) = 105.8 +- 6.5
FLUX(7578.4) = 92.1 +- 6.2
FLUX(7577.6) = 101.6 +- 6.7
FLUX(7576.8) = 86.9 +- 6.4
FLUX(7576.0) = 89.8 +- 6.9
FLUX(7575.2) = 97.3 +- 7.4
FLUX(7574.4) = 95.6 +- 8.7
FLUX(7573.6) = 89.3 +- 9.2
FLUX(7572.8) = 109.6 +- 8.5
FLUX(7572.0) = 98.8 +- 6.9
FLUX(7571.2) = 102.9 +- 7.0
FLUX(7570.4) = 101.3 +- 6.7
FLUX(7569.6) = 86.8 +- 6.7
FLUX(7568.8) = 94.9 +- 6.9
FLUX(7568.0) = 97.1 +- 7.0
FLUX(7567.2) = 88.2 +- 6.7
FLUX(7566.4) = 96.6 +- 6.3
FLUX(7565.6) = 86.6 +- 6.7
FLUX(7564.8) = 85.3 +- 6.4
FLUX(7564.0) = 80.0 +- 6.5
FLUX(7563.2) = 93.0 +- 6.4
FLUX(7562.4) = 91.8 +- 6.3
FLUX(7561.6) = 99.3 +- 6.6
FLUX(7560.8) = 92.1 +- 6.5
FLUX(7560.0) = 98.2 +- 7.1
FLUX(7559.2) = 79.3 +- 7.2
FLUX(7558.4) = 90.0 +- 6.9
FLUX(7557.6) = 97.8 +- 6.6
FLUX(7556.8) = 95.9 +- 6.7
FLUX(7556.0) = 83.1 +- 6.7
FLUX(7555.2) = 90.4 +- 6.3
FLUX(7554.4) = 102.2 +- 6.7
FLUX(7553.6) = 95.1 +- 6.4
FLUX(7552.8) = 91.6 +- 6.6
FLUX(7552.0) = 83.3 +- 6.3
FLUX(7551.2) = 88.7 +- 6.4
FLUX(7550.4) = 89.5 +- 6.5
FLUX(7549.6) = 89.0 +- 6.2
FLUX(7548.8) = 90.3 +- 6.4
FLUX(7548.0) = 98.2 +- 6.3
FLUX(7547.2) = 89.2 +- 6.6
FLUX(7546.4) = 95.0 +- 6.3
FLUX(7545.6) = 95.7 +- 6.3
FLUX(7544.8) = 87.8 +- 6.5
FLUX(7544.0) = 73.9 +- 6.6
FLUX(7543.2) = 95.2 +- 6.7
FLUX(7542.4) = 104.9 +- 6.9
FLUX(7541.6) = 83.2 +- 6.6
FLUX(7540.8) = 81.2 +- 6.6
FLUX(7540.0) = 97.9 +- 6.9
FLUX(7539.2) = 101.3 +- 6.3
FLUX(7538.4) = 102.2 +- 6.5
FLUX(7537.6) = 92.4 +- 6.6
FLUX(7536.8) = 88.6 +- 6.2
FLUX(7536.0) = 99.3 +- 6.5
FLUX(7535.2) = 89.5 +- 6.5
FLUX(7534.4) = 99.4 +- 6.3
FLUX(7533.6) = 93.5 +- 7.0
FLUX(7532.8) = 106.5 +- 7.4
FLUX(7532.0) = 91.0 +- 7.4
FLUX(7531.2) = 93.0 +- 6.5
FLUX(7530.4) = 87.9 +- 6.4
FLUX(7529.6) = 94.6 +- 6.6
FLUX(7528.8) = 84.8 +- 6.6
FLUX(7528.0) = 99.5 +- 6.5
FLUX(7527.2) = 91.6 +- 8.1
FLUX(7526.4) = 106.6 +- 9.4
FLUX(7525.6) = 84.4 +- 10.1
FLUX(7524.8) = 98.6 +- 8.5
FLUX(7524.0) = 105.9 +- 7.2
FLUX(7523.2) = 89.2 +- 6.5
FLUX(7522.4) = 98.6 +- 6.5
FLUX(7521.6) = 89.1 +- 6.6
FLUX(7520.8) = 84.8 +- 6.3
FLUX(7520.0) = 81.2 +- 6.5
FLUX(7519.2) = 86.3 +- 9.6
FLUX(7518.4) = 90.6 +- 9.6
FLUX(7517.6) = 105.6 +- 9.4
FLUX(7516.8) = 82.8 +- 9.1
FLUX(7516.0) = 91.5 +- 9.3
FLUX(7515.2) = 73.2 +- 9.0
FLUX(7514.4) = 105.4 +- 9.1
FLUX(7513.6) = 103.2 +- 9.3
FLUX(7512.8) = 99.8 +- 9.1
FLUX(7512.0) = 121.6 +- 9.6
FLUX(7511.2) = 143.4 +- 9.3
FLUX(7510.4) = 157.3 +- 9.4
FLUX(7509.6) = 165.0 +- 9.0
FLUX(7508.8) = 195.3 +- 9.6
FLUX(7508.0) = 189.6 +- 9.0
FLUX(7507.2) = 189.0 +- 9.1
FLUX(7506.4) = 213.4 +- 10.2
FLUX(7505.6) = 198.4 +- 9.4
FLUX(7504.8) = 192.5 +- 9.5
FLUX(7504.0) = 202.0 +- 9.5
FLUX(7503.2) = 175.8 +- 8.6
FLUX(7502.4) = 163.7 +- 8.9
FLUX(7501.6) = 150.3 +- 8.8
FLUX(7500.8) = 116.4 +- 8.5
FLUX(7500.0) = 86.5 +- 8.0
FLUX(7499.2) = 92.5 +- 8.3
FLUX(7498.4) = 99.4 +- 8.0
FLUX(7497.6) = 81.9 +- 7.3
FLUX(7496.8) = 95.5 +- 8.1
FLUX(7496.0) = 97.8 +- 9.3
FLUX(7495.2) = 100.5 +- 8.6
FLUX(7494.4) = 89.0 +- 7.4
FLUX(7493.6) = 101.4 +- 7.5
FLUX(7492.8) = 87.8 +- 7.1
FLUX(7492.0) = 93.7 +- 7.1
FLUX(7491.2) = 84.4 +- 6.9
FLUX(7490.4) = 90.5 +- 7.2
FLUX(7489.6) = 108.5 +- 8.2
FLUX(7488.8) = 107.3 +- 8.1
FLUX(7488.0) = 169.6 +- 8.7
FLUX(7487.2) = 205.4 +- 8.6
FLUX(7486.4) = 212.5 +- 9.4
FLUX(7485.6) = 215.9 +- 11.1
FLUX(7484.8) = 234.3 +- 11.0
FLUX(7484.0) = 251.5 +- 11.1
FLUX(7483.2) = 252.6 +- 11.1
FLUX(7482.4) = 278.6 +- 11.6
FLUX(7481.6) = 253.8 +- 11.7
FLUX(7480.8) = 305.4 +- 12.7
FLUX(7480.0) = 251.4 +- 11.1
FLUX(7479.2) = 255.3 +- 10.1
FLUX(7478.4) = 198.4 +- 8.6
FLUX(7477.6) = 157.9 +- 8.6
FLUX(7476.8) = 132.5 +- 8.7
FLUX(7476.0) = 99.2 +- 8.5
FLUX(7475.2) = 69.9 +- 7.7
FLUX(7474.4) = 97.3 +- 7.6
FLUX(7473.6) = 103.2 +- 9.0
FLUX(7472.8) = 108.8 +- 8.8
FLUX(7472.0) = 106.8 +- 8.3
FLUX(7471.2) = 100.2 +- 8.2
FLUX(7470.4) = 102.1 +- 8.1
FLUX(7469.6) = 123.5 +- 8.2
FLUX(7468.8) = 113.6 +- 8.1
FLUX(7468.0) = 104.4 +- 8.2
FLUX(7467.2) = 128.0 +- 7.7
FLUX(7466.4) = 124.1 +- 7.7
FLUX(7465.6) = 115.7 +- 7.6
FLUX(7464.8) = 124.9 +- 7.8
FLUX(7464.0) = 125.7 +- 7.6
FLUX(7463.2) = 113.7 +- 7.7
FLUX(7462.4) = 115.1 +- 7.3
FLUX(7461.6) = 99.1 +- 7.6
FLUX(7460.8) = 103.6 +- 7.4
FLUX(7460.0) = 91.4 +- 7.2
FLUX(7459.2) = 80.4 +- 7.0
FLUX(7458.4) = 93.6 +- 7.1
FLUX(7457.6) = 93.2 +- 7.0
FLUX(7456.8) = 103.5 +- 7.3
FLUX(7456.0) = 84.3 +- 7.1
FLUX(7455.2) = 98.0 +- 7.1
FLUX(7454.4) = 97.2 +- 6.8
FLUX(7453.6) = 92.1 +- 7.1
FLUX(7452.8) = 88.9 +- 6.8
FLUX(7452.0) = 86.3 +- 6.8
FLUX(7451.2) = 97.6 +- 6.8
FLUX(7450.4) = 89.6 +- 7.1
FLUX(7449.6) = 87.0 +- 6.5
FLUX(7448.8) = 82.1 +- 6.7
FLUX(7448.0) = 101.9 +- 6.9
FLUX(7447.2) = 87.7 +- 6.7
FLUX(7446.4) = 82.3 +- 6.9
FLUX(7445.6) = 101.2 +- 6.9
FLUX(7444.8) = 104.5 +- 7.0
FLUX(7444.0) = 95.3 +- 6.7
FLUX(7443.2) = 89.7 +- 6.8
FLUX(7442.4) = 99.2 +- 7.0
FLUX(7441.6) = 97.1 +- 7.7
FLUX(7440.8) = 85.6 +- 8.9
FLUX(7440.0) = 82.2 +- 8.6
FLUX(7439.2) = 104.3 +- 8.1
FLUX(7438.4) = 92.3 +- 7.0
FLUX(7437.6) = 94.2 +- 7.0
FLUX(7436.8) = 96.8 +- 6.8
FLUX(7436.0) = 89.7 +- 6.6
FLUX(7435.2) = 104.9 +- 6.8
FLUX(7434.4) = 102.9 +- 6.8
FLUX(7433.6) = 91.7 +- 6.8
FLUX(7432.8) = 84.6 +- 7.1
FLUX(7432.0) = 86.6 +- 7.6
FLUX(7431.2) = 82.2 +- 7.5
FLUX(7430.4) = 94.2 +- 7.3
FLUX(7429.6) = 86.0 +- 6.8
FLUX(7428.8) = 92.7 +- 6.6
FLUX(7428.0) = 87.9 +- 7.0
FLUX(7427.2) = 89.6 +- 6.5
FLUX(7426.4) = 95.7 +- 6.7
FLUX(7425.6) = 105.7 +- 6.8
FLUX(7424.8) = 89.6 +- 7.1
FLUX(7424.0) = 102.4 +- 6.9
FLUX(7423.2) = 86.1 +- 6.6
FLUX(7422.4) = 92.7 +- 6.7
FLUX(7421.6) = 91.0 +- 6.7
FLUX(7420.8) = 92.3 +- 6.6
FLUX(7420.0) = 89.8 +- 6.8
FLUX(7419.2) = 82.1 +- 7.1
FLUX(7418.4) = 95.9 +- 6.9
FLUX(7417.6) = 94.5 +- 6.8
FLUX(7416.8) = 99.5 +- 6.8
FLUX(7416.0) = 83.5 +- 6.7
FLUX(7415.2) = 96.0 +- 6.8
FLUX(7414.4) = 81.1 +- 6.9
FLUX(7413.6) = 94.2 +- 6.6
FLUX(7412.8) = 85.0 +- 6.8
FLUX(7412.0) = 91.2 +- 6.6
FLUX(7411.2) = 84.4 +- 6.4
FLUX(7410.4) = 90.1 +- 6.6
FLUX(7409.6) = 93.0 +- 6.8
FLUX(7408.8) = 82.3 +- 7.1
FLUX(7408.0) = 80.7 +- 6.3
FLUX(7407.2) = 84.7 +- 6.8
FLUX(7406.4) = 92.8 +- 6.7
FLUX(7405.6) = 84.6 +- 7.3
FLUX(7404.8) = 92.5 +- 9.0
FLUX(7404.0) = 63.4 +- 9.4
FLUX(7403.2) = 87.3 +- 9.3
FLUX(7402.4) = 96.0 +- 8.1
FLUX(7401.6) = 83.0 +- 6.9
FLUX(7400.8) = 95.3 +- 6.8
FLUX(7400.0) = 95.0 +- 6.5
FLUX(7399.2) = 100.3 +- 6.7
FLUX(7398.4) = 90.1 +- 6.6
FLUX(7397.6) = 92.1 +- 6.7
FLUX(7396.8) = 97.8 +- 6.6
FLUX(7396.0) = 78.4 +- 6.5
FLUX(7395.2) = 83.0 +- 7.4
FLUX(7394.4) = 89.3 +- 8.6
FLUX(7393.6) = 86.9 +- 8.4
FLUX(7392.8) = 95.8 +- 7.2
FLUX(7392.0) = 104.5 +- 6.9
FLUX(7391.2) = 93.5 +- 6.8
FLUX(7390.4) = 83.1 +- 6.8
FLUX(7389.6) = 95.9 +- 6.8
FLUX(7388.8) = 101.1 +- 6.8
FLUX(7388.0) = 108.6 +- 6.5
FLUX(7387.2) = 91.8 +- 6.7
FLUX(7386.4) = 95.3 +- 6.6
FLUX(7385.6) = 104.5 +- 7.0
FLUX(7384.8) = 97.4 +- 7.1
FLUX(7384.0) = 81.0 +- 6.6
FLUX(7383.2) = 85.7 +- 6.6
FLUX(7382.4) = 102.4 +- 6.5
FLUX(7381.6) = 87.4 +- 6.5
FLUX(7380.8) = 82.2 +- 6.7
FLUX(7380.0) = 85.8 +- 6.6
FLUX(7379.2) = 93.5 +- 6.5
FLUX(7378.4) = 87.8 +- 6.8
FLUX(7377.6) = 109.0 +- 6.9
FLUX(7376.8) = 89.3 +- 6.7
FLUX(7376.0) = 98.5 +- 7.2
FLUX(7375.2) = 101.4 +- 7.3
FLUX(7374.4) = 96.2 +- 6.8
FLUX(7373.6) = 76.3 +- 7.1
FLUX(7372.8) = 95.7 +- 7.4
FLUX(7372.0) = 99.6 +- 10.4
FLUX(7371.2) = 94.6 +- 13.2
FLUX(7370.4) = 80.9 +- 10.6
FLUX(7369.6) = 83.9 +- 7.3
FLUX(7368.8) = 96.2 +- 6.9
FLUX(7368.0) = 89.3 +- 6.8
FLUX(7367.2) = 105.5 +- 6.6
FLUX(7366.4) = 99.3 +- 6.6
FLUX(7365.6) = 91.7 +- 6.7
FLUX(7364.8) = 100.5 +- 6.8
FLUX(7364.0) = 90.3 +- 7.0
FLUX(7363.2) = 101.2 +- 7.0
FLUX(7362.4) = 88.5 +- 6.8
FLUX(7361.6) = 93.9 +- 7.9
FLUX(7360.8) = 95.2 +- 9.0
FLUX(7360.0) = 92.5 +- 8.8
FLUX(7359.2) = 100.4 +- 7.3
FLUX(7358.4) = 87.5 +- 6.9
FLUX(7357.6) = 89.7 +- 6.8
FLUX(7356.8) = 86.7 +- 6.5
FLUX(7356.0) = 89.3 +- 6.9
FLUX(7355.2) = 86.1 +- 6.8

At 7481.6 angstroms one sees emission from H-alpha 6563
